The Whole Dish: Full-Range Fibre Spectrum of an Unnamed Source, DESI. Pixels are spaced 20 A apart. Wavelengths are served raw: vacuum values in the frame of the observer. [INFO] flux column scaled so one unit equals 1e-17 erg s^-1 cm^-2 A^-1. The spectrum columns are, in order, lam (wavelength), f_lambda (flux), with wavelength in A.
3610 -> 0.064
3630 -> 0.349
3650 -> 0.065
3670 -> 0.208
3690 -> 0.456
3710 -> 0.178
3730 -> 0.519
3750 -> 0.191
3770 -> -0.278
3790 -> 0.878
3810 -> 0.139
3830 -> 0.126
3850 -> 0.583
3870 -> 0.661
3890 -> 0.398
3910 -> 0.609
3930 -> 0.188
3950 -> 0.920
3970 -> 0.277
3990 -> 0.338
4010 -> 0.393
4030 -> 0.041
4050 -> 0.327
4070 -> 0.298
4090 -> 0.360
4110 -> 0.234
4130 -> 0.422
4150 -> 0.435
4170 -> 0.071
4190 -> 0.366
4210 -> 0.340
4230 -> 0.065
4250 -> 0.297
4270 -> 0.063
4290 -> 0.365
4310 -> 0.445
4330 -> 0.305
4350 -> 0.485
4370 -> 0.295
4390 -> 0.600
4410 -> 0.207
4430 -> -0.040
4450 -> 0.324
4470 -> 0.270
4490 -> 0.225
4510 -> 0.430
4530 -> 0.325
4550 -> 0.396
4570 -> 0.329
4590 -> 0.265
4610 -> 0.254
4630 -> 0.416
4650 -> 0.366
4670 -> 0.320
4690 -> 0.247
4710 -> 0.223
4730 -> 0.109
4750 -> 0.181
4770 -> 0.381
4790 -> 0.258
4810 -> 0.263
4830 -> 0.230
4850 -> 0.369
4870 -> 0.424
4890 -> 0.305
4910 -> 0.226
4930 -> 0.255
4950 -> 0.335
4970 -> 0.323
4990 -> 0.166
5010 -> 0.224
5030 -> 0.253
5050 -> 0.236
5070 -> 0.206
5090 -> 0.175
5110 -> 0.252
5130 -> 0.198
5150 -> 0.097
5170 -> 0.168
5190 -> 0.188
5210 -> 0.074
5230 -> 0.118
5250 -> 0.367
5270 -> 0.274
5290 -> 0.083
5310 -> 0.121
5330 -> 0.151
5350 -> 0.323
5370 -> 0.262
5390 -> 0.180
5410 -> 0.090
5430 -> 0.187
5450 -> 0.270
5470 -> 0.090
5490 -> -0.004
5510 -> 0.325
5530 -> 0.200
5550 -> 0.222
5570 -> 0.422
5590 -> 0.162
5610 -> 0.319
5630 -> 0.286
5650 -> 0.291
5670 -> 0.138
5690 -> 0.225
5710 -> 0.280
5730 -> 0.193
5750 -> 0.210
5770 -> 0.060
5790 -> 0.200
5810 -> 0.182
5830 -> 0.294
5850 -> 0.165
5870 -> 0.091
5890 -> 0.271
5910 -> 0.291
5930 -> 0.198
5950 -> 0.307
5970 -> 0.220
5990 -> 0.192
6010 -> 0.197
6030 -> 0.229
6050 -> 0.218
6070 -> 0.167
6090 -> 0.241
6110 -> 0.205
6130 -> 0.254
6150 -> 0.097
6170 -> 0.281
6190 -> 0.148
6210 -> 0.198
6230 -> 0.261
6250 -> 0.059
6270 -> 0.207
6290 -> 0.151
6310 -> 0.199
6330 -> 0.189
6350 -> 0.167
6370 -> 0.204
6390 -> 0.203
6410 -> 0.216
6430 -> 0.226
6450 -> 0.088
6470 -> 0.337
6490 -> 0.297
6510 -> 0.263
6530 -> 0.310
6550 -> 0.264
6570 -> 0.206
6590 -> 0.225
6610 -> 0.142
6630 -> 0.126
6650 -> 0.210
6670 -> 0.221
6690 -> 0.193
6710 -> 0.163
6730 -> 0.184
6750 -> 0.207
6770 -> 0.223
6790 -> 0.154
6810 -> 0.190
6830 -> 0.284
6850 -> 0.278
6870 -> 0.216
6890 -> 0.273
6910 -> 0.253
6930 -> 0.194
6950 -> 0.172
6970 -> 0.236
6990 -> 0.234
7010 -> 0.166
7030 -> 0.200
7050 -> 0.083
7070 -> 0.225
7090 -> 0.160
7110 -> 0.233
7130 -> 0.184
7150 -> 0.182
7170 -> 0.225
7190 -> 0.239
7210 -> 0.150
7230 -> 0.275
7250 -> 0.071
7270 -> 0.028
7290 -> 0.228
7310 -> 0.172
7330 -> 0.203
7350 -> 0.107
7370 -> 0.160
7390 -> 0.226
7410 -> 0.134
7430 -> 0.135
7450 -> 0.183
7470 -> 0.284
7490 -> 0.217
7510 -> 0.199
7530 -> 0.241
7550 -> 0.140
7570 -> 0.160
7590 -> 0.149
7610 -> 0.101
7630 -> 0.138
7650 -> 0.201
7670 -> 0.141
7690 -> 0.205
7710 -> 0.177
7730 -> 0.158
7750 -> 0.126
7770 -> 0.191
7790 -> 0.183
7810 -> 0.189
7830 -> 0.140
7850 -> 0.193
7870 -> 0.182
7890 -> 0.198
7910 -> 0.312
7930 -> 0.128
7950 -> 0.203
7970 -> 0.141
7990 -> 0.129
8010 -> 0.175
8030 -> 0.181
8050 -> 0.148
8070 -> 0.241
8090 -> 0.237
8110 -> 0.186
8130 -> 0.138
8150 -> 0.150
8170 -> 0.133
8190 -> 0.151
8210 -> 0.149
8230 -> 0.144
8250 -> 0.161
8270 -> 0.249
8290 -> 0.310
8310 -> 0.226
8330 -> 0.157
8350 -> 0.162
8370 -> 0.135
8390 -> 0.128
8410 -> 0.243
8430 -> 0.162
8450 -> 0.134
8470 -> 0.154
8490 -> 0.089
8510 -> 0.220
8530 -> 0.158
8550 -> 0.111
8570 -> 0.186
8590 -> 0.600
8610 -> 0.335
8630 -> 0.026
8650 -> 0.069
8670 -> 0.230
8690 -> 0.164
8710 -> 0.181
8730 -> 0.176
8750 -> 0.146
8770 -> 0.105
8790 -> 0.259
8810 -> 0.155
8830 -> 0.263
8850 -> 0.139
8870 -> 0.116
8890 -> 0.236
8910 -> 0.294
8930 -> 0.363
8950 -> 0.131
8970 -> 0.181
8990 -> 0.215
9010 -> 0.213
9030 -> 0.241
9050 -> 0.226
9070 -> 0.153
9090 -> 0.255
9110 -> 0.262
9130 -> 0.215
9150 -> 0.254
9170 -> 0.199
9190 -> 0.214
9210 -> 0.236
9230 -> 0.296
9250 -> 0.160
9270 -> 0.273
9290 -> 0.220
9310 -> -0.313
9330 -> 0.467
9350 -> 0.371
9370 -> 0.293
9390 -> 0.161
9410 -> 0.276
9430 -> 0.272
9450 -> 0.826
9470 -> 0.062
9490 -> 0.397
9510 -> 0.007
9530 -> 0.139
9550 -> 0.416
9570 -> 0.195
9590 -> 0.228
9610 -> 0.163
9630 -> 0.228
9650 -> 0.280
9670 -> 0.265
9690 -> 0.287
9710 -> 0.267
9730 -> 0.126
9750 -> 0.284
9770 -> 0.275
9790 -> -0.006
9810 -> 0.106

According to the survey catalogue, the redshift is 1.31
